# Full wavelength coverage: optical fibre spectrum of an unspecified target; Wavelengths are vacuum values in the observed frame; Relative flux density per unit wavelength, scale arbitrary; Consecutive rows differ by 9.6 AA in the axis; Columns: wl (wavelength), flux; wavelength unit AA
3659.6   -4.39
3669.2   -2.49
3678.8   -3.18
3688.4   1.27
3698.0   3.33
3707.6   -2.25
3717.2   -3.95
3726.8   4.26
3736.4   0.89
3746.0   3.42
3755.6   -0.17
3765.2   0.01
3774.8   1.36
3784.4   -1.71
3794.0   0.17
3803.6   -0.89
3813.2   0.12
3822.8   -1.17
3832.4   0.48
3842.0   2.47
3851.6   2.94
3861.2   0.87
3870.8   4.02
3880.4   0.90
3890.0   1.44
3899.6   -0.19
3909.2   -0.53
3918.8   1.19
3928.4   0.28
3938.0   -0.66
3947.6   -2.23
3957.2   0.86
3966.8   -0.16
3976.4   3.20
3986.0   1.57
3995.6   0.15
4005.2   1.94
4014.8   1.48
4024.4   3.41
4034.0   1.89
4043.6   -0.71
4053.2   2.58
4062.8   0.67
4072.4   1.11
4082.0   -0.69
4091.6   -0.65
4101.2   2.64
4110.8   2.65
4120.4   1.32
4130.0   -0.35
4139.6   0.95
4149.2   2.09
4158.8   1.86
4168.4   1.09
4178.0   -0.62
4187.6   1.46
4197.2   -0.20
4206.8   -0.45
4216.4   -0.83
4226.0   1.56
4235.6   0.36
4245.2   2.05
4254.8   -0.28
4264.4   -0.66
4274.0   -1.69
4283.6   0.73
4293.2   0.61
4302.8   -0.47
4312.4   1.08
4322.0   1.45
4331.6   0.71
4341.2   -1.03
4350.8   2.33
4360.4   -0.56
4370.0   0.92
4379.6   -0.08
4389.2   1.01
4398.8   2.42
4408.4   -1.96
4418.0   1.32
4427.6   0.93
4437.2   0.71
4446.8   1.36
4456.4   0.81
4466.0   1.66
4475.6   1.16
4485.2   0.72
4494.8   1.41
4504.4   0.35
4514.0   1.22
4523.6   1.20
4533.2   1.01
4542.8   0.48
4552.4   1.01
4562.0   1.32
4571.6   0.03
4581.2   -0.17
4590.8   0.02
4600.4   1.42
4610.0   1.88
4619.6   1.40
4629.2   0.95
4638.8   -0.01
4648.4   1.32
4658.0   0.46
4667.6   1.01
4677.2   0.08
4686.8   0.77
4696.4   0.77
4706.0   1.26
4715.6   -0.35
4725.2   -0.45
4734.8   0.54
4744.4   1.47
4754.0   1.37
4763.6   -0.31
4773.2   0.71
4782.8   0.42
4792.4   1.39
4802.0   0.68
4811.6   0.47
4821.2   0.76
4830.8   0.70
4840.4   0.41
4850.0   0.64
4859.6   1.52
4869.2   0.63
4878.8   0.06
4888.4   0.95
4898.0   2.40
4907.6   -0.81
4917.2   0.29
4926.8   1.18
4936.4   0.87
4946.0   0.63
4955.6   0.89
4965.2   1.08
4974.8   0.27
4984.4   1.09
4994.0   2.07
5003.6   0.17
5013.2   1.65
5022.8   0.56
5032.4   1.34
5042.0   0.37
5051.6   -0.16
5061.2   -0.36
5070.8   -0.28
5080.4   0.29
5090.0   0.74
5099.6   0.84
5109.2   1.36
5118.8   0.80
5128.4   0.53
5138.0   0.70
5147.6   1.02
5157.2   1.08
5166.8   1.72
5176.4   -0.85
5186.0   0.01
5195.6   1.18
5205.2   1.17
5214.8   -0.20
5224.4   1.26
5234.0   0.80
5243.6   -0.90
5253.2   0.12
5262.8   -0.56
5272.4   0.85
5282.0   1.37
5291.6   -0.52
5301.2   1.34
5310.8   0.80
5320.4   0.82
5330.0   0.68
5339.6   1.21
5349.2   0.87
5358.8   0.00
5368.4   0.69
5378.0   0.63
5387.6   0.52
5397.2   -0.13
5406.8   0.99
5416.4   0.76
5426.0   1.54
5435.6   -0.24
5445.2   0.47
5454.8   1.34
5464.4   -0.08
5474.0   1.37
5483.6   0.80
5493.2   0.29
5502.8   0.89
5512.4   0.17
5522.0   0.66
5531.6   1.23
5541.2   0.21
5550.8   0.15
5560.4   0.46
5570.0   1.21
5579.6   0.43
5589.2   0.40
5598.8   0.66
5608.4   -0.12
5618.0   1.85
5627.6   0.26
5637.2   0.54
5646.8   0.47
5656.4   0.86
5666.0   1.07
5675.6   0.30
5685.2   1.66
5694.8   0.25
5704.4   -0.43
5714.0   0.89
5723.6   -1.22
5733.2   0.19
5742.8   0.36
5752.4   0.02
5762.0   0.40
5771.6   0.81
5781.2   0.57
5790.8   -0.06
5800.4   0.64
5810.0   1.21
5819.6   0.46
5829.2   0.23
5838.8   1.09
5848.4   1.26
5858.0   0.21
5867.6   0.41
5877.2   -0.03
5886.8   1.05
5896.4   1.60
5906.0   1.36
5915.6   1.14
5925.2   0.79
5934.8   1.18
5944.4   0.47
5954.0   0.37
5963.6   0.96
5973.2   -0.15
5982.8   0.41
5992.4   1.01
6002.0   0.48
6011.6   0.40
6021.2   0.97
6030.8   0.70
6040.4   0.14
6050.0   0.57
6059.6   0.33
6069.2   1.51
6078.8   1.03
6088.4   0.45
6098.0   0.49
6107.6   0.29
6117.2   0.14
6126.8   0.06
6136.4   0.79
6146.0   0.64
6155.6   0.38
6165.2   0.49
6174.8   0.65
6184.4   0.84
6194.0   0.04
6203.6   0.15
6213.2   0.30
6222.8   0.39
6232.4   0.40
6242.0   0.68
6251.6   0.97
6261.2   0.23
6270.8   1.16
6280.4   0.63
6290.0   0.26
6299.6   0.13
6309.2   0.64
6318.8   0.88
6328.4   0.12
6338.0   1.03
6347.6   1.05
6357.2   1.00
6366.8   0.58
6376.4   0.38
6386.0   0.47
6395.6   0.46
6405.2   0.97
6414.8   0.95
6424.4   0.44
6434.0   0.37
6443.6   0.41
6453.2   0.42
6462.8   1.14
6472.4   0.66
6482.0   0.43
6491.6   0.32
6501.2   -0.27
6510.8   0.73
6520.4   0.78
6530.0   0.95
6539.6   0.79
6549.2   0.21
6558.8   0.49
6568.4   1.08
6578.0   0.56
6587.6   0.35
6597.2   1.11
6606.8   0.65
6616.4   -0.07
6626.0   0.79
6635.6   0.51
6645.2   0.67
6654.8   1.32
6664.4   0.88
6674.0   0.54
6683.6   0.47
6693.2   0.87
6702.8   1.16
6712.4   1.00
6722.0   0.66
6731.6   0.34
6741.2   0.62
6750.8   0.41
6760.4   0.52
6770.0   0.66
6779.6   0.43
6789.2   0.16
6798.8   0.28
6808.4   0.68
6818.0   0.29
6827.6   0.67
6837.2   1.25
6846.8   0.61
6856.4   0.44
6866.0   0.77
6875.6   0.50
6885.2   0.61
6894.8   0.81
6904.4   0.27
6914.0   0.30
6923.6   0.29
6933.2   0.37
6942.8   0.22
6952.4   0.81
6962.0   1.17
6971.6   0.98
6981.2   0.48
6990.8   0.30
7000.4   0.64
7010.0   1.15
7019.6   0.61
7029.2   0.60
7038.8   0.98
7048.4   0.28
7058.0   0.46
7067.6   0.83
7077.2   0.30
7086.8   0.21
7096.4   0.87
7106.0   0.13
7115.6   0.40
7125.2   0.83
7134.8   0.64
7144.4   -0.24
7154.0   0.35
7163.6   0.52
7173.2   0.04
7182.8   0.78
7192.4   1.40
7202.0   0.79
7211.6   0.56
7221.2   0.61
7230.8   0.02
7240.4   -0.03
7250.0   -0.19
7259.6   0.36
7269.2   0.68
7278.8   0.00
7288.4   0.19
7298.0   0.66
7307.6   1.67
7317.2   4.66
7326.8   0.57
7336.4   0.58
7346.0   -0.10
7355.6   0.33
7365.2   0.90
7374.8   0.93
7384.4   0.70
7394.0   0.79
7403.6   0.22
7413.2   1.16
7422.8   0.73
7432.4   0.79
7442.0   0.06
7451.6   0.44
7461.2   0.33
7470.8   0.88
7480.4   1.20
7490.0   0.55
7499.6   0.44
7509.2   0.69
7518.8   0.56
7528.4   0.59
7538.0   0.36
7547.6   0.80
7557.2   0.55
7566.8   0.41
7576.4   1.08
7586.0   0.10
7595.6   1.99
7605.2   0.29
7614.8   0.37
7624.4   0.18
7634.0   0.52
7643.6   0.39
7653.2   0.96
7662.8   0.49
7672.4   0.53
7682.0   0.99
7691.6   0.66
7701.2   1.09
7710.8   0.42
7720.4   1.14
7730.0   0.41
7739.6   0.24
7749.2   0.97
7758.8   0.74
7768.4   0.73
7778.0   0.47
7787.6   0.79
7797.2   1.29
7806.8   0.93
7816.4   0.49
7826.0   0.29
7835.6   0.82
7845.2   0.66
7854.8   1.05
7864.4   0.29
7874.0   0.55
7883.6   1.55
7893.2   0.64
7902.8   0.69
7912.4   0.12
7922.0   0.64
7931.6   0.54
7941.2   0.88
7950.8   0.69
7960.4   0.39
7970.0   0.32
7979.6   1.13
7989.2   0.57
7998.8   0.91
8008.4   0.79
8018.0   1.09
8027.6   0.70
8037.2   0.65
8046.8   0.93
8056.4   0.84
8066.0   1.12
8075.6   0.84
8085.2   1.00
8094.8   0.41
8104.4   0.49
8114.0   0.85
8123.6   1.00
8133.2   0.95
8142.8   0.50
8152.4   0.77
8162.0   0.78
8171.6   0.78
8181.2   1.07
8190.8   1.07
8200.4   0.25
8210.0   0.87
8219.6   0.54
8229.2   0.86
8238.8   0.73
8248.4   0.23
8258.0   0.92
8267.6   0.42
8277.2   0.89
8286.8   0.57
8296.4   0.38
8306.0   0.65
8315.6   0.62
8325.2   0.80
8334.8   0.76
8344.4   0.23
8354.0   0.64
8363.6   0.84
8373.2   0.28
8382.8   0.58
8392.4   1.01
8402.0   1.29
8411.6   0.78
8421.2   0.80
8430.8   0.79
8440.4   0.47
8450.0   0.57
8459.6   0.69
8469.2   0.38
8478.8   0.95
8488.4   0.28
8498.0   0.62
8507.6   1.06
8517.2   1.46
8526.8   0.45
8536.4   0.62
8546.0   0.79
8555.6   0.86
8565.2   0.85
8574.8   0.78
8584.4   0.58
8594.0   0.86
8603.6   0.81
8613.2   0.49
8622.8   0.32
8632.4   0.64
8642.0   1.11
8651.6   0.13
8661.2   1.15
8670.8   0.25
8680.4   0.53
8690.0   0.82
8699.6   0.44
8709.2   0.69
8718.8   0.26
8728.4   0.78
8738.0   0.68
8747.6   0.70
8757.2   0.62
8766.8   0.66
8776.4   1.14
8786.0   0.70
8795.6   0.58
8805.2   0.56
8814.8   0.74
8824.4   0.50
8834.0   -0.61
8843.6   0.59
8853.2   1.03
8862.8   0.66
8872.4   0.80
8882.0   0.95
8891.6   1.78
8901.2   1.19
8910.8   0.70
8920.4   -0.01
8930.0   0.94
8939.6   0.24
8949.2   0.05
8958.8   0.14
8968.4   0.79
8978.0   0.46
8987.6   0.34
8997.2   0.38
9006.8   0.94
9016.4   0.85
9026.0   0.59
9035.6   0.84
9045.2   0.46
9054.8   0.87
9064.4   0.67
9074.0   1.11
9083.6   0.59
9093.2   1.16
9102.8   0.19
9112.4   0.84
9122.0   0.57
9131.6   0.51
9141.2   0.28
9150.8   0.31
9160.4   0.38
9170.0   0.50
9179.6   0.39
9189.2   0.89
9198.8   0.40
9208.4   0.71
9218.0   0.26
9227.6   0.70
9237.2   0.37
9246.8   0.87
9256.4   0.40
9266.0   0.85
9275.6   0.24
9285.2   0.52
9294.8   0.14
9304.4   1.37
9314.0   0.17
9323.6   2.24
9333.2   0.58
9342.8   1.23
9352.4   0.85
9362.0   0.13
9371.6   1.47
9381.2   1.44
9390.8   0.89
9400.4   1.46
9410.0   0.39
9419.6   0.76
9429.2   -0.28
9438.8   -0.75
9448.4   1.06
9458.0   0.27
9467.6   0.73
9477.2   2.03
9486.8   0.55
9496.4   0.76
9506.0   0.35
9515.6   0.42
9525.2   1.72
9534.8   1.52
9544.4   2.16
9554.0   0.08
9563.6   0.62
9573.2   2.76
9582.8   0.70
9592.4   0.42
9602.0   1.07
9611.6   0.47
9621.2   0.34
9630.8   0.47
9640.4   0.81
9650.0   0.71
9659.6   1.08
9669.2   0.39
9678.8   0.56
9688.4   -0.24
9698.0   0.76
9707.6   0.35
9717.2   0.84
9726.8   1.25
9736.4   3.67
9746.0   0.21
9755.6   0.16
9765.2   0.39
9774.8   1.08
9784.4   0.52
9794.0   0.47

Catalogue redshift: 0.962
